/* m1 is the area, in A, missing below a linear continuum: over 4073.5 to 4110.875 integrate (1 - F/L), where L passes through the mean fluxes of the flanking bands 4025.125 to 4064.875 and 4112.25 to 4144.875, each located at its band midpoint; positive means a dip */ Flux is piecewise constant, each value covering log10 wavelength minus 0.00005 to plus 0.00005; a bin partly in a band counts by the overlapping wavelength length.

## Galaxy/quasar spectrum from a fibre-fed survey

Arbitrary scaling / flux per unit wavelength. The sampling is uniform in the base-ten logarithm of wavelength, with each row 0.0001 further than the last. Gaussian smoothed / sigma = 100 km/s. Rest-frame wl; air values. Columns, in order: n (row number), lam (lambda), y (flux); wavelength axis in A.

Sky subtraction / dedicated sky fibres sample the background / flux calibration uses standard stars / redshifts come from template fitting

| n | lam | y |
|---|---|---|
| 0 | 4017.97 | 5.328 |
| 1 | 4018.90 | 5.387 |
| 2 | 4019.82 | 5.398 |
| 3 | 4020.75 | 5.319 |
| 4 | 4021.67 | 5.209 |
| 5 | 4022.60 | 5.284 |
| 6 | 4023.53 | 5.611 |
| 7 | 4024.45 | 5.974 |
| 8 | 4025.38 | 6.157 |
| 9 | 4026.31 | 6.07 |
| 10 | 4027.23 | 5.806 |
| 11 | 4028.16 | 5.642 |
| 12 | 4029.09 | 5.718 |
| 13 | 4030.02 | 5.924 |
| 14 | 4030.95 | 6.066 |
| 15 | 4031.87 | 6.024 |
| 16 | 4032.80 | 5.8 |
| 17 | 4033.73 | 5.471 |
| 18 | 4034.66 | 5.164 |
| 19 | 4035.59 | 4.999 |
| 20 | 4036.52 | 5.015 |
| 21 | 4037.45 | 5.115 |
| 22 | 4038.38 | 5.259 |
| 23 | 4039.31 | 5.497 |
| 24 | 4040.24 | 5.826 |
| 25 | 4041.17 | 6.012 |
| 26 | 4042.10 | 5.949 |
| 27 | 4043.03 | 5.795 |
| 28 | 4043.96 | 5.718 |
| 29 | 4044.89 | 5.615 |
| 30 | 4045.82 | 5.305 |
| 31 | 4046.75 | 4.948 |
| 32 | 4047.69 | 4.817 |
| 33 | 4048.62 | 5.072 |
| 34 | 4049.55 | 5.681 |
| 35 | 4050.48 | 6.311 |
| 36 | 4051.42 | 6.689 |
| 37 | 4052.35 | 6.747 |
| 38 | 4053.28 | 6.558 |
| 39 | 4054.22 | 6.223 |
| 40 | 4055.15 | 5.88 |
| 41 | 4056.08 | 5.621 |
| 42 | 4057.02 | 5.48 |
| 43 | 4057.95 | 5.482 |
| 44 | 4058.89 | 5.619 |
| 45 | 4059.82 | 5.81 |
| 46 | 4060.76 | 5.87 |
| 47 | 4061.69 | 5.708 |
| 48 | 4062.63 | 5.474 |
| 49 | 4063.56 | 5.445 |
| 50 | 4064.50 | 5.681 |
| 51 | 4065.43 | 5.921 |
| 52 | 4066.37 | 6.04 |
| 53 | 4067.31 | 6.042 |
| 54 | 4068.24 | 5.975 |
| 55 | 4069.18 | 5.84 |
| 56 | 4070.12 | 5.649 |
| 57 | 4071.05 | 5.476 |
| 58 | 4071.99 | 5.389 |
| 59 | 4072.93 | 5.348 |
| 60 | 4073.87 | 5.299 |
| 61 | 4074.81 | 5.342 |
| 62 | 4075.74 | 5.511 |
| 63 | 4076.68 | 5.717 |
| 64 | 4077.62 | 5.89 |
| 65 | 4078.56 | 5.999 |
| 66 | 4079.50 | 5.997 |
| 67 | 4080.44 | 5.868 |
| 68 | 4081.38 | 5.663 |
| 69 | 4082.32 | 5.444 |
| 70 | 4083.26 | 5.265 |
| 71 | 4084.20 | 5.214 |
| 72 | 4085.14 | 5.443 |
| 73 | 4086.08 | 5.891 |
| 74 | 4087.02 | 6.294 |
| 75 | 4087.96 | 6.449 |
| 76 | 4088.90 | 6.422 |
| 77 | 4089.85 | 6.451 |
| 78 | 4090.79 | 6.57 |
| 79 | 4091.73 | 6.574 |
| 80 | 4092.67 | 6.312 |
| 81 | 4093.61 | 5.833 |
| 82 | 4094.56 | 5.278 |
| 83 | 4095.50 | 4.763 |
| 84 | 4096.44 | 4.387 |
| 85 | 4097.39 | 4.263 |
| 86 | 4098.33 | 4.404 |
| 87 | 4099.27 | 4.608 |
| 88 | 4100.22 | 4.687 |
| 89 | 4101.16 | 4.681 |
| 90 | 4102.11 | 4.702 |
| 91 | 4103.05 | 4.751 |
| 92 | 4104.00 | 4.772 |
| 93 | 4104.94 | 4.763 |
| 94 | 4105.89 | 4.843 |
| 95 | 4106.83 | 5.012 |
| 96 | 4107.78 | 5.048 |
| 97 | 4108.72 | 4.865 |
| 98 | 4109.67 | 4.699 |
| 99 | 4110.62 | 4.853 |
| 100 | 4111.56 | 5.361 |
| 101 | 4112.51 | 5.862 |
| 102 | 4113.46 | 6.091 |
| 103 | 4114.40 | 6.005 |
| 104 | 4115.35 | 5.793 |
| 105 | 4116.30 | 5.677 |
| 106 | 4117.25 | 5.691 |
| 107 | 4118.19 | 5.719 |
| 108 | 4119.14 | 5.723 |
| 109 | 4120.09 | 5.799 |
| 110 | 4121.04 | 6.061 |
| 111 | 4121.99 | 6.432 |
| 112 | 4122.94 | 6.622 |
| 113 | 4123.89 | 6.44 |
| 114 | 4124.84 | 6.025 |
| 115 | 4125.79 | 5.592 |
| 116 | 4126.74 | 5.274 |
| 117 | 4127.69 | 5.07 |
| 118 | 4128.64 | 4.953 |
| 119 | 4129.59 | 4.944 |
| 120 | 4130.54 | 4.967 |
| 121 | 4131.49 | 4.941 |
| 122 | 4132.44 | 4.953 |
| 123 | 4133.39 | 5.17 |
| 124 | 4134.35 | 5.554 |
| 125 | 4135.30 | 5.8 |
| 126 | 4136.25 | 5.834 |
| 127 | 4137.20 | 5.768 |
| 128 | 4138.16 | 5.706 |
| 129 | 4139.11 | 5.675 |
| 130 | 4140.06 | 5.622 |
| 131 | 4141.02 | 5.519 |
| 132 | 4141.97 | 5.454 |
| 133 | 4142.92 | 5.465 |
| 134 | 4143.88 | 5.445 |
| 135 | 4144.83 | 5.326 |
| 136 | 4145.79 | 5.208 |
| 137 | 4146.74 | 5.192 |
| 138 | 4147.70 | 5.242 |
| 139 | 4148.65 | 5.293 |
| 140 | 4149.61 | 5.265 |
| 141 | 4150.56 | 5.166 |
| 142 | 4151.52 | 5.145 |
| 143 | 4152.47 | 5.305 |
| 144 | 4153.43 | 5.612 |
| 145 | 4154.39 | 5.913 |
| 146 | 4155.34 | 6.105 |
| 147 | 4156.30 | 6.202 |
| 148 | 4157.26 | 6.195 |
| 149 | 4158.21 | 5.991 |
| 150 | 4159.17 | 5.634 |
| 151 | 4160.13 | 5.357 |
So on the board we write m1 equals 1.9 A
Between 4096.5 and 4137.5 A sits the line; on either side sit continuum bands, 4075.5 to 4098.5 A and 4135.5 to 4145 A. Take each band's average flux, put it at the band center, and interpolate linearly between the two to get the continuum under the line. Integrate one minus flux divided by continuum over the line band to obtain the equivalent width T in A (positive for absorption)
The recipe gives 2.3 A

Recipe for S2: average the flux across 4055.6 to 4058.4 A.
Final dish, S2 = 5.53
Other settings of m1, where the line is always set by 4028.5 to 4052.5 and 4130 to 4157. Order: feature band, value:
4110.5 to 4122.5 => -0.7 A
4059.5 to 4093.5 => -1.5 A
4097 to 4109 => 1.7 A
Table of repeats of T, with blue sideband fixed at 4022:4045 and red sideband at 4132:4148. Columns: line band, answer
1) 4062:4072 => -0.2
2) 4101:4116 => 1.0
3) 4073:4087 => -0.1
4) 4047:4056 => -0.5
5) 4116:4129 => -0.7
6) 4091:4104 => 1.2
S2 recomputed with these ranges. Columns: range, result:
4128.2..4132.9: 4.96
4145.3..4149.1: 5.23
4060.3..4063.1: 5.7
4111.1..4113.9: 5.76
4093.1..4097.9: 4.91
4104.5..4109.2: 4.91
